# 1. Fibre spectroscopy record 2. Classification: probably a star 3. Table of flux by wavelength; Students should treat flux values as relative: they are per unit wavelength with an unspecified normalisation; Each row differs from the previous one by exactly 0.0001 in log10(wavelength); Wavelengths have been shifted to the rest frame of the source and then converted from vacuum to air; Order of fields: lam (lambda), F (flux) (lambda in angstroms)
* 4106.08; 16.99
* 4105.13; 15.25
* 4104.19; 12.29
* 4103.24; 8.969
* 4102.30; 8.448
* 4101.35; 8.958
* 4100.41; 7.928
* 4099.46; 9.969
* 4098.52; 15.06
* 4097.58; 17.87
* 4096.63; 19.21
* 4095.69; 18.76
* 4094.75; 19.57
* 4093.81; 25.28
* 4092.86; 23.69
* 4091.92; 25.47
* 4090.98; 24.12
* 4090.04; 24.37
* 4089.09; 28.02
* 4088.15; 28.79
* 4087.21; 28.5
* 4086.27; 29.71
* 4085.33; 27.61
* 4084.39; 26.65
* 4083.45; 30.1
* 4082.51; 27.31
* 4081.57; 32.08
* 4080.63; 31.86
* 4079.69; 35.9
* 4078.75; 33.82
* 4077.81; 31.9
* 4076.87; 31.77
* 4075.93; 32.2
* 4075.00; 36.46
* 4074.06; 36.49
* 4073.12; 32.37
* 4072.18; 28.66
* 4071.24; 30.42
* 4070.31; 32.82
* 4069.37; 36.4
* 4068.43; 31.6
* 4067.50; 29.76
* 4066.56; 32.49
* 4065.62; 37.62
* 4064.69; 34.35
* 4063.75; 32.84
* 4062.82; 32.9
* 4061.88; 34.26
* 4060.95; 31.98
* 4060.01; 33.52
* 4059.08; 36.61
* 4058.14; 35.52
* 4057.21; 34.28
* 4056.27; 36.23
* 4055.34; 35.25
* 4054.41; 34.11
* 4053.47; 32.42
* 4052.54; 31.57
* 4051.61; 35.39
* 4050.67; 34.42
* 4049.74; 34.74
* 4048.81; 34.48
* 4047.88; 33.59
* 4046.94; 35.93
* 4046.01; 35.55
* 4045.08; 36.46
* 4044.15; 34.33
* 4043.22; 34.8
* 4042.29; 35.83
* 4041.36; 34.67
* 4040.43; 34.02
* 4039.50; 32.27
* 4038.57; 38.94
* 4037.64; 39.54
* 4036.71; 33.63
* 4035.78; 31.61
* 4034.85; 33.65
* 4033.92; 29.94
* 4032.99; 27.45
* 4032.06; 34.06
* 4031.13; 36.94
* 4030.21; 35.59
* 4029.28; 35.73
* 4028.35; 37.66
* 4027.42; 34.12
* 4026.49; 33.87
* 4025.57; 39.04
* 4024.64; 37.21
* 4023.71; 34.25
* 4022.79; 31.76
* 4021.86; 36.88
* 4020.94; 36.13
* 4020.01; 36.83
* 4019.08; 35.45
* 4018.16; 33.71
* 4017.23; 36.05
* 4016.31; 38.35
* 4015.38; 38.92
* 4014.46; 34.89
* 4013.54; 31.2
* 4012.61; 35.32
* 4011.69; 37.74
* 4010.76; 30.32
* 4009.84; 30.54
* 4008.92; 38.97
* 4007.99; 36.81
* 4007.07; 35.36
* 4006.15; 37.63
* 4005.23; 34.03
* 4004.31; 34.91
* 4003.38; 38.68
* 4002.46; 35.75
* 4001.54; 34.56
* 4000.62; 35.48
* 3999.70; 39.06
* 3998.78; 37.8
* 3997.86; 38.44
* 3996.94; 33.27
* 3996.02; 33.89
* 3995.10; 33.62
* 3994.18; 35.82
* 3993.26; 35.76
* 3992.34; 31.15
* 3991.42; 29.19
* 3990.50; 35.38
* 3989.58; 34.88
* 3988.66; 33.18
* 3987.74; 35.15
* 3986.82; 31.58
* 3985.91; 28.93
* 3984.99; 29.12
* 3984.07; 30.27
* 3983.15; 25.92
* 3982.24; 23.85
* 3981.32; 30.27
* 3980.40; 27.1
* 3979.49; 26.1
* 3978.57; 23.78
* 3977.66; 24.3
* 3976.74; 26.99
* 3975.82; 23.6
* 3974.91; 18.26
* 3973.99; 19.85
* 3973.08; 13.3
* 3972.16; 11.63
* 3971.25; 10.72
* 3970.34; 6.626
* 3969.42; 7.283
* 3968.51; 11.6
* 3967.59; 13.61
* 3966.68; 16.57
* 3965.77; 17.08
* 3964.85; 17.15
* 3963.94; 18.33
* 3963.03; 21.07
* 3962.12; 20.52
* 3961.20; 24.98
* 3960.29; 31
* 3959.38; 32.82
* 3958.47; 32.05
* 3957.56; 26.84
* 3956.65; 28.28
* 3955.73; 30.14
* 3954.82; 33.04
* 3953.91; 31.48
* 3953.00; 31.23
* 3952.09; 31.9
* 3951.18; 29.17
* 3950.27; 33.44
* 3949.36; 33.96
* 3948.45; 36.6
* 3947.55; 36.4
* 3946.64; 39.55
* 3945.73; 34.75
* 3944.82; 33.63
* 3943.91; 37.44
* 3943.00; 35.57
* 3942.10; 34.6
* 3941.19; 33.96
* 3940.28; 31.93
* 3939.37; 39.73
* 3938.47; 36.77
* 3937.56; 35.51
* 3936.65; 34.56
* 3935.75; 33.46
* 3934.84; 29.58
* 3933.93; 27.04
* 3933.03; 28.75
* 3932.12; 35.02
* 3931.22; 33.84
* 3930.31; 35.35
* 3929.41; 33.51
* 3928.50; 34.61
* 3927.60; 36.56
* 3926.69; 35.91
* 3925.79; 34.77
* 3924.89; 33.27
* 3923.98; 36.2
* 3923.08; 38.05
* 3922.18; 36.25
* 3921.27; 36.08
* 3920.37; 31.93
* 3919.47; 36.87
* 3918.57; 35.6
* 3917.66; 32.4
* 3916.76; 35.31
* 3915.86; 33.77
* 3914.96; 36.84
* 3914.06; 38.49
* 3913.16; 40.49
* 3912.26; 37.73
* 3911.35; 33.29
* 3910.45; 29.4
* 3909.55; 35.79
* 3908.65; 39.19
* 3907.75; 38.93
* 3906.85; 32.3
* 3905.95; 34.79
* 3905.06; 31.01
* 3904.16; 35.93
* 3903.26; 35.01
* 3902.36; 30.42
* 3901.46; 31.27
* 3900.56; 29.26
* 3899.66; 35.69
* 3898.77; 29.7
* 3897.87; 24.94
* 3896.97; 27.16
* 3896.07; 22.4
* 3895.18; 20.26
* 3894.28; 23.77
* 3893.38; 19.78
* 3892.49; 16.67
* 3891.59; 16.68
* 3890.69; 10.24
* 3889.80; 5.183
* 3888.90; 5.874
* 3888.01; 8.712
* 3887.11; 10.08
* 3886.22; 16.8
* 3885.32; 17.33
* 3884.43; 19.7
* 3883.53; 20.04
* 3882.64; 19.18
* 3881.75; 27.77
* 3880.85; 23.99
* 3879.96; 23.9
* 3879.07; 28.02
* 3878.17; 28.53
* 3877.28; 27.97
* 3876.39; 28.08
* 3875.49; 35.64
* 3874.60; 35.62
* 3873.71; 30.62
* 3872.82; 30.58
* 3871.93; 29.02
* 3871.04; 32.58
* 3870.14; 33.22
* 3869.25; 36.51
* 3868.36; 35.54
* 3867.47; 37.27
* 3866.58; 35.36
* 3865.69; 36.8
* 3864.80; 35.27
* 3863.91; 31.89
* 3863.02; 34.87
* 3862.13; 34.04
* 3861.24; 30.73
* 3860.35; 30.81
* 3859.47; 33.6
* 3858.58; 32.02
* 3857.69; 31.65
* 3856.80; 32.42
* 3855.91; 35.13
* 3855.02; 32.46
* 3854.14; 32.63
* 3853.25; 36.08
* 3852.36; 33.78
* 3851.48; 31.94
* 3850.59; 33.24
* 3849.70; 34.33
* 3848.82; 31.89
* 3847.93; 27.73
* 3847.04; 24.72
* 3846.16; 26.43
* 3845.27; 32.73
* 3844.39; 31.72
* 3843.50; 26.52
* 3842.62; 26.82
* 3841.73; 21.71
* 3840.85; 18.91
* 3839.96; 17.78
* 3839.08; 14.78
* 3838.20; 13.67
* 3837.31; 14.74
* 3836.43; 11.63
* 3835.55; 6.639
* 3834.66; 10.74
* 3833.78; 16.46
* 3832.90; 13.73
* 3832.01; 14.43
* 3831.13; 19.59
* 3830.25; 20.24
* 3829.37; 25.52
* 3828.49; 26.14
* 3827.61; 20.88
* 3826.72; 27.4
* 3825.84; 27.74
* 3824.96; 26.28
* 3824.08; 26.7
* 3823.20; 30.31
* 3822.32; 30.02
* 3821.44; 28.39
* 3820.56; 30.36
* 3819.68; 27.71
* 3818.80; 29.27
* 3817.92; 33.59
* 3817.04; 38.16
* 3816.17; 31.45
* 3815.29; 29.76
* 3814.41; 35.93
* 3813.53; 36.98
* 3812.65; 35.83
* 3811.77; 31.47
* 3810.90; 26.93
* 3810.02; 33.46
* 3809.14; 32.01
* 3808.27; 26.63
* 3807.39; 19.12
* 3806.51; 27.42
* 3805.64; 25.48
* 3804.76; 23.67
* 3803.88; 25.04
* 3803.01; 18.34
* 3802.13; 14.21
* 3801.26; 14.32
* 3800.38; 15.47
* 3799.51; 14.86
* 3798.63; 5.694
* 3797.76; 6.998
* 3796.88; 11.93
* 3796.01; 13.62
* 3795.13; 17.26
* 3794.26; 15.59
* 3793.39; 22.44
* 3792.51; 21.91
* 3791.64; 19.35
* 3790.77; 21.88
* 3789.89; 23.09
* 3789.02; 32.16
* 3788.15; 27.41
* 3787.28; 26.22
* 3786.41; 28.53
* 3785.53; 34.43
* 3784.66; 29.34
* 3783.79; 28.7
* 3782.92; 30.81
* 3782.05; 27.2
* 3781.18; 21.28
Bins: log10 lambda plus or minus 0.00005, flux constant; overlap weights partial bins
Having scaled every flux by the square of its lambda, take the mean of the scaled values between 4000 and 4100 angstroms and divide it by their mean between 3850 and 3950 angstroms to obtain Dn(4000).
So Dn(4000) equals 1.13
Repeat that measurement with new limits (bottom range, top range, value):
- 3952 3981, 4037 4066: 1.65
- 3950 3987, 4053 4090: 1.44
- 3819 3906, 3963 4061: 1.30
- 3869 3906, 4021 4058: 1.51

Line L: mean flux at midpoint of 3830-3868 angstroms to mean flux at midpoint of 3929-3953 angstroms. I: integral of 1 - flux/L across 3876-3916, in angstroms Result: 5.8 angstroms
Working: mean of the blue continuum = 26.8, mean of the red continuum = 34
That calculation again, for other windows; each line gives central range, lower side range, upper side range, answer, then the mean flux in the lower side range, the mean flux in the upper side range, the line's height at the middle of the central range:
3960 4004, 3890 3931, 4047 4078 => 8.54 angstroms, 31.7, 33.7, 32.6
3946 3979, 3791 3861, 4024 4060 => 7.33 angstroms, 24.8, 34.8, 31.1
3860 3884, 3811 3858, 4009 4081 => -2.56 angstroms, 26.5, 34.3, 27.9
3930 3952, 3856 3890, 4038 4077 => -2.95 angstroms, 27.8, 34.1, 30.1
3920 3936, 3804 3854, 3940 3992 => -4.41 angstroms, 26.1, 26.8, 26.6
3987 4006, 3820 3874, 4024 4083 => -1.63 angstroms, 27.5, 34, 32.2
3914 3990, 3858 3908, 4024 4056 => 2.52 angstroms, 27.3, 34.7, 30.5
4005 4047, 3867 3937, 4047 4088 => -4.02 angstroms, 29.5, 32.9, 32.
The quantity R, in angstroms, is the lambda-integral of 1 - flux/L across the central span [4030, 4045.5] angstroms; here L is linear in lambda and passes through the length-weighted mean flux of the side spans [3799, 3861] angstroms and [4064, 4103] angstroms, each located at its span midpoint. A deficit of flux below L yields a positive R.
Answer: -4.4 angstroms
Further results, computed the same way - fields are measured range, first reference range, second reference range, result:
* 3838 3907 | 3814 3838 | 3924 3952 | 1.64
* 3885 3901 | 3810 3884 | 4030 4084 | 5.70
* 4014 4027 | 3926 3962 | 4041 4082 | -0.91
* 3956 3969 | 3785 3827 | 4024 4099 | 3.07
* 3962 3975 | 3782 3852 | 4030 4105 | 6.09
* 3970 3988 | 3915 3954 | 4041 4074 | 5.72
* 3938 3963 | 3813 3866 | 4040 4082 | -1.53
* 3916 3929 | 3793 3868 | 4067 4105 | -4.84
